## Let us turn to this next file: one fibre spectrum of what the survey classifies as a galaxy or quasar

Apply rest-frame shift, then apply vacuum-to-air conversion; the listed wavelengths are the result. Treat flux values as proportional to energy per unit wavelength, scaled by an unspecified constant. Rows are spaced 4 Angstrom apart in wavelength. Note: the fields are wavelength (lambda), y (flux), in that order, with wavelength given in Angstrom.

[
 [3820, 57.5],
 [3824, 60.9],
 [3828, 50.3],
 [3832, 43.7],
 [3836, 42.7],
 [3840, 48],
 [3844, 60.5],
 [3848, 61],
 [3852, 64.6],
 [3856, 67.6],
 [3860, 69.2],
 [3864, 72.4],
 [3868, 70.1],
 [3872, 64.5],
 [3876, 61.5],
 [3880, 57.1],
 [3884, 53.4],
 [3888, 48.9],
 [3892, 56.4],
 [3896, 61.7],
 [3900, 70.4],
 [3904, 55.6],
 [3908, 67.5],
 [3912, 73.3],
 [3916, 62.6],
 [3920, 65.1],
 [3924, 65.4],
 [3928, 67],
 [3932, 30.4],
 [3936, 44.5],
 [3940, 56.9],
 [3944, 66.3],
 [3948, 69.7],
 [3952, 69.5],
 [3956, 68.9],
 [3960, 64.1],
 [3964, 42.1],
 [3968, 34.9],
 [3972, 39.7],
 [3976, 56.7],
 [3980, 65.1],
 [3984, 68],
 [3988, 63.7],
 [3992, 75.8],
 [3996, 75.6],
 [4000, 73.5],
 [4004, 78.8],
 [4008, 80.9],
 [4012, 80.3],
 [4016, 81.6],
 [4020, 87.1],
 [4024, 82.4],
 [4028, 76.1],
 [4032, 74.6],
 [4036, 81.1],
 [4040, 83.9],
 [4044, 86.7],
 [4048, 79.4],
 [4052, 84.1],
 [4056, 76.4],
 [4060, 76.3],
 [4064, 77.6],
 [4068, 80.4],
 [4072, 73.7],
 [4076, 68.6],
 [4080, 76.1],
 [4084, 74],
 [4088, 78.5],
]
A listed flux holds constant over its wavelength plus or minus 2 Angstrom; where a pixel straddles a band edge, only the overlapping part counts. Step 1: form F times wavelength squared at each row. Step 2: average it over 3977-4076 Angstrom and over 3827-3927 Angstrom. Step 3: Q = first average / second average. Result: 1.37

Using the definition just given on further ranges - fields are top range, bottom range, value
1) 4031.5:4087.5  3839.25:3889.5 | 1.39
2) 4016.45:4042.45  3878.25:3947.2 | 1.45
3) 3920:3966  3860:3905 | 0.99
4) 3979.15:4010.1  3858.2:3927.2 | 1.21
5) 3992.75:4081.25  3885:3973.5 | 1.43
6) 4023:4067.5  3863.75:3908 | 1.42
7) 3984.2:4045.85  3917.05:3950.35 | 1.40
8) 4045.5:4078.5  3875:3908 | 1.43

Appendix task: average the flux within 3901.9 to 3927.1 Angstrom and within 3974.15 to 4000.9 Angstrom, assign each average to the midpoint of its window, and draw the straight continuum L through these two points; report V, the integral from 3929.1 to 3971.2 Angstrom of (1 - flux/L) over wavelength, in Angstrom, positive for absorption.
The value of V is 7.59 Angstrom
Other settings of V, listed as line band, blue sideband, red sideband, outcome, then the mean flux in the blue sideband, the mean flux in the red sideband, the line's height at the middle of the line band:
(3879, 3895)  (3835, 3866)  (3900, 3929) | 2.38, 61.3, 65.5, 63.7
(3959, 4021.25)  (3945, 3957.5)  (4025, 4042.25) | 6.49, 69.1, 79.2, 73.9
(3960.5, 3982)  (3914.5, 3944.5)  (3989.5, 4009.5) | 6.20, 56.7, 76.5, 68.5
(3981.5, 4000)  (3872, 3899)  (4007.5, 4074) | 0.51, 57.6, 80.1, 72.9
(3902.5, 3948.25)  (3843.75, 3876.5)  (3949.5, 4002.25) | 2.53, 66.2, 61.5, 63.6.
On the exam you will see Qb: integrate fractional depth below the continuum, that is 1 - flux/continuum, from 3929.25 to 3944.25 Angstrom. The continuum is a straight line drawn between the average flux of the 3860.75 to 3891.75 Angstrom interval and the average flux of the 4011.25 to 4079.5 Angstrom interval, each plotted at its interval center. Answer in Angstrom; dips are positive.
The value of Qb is 4.28 Angstrom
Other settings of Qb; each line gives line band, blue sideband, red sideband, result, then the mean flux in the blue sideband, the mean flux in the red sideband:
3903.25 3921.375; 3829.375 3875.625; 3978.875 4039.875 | 0.3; 60.3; 76.7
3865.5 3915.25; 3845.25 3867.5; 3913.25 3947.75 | 0.8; 67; 58.3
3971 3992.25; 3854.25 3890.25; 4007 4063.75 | 3.8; 62.7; 80.7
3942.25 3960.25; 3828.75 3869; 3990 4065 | 0.7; 59.4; 79.6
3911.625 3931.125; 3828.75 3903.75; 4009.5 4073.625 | 0.5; 59.4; 80.1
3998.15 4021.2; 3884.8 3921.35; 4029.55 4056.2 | -1.1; 62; 81.1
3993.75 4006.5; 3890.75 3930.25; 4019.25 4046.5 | 0.1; 64.4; 81.4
